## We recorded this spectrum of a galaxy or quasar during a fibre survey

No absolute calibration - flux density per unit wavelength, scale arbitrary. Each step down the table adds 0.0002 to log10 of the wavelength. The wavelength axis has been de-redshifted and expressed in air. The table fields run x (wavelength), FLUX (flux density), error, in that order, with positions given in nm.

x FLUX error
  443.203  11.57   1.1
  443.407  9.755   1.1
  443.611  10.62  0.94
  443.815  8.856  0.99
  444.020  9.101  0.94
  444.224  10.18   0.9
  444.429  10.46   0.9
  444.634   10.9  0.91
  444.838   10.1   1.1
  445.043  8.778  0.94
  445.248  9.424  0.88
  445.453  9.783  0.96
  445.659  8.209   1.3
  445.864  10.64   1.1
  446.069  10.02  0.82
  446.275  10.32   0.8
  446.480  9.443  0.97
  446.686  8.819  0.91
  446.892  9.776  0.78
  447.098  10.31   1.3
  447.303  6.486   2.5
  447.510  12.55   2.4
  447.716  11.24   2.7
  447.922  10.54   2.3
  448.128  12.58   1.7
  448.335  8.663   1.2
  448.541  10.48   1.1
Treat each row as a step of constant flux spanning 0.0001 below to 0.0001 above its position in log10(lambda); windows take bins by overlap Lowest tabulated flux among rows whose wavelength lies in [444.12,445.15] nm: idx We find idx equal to 8.778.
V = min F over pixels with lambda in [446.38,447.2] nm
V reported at 8.819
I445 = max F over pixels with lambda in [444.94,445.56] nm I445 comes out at 9.783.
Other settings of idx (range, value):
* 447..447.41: 6.486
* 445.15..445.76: 8.209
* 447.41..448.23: 10.54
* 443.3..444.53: 8.856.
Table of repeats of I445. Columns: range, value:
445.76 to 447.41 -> 10.64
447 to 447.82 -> 12.55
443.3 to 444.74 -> 10.9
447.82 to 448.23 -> 12.58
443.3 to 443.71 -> 10.62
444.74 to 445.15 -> 10.1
